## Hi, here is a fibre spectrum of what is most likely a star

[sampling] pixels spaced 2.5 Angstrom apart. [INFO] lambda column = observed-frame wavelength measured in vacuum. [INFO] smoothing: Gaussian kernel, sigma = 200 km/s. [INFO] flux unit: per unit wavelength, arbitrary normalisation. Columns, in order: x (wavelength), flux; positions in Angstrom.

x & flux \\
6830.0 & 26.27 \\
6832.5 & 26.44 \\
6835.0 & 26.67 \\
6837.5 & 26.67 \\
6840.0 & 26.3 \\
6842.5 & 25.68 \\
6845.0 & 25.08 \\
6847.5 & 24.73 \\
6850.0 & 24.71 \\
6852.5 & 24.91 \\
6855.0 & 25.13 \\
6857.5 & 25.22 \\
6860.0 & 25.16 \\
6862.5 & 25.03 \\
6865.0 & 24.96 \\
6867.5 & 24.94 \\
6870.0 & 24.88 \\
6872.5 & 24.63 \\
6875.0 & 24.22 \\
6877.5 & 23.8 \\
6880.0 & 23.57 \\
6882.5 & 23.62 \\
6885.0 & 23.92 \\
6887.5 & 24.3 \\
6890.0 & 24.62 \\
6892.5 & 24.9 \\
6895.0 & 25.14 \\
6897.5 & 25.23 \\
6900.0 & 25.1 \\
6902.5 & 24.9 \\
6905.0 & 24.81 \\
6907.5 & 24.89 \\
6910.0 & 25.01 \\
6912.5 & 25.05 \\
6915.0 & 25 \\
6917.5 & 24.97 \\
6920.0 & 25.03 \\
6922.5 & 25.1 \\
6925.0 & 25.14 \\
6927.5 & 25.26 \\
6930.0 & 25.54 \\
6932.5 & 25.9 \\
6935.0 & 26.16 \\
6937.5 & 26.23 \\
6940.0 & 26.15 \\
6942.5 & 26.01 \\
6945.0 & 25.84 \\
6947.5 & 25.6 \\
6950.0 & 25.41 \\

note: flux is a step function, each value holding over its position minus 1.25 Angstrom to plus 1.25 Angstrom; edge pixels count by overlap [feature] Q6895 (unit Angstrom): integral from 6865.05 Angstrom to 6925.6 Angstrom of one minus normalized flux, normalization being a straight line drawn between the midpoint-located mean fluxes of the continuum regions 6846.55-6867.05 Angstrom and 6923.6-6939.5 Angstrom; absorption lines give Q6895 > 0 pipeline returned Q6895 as 1.6 Angstrom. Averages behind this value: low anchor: 25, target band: 24.7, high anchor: 25.7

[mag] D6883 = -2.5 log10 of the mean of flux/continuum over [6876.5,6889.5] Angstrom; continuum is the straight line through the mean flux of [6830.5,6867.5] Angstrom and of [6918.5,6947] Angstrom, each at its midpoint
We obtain 0.07 mag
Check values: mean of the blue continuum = 25.5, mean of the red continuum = 25.7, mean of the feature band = 23.9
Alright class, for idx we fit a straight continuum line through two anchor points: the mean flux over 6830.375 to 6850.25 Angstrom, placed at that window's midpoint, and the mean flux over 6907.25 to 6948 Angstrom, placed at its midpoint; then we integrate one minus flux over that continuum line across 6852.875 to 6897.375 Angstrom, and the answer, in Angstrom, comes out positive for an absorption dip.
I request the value 1.9 Angstrom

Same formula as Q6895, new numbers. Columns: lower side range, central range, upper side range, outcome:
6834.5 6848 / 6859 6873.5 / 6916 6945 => 0.48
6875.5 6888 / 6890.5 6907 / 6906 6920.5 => -0.36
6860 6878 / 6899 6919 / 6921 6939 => 0.27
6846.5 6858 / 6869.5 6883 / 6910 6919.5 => 0.46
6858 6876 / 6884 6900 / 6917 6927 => 0.15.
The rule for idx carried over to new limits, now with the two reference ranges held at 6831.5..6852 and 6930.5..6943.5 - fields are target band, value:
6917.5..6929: 0.4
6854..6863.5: 0.2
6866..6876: 0.4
